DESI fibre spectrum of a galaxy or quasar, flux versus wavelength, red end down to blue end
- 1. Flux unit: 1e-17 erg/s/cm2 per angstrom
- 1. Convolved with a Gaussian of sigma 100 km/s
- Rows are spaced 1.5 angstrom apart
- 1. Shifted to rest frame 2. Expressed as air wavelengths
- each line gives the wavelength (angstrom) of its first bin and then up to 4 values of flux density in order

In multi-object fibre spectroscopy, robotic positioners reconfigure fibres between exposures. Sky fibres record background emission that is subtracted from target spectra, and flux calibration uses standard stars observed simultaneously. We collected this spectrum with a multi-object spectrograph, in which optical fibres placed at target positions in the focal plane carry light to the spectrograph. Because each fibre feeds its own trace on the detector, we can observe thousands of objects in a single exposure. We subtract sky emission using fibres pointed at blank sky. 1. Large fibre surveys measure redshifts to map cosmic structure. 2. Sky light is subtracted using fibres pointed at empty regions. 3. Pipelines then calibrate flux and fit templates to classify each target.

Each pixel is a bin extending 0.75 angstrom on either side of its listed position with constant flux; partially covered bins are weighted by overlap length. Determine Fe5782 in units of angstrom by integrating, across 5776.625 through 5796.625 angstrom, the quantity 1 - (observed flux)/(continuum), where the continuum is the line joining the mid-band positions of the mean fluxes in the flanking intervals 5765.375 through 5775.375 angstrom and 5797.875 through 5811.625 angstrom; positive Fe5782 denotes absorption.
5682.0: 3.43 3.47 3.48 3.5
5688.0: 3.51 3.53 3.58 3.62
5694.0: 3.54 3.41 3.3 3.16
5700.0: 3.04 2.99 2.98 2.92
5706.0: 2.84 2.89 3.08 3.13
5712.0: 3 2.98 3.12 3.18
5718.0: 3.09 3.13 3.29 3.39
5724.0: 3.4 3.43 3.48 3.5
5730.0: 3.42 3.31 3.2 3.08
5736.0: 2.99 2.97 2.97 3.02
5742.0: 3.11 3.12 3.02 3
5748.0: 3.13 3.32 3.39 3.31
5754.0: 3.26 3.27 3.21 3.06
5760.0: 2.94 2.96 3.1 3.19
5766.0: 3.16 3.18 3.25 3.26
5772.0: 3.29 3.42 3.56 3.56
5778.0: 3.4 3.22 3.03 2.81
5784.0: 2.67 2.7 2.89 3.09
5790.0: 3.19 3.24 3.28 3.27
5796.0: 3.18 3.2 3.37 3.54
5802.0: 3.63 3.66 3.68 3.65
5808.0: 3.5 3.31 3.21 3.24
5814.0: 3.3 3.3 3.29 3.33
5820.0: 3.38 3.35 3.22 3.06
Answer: 1.8 angstrom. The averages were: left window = 3.3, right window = 3.5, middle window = 3.09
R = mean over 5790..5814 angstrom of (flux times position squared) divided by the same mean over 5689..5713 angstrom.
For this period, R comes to 1.10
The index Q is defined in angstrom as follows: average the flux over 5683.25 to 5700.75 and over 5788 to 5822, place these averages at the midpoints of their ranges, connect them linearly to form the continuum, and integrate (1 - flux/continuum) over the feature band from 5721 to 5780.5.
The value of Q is 2.9 angstrom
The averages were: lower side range 3.43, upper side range 3.36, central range 3.23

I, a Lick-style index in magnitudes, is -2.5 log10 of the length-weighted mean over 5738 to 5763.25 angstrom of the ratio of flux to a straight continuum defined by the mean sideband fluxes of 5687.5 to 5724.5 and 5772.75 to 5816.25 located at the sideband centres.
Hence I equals 0.04 mag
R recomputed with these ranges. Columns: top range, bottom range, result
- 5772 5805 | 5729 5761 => 1.05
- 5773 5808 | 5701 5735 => 1.06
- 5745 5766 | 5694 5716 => 1.04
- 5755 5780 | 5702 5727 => 1.05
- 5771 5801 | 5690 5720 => 1.04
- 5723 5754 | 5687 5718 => 1.02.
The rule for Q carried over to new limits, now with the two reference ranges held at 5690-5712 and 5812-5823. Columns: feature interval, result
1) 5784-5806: 0.1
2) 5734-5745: 0.6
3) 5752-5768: 0.5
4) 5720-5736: -0.6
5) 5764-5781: -0.3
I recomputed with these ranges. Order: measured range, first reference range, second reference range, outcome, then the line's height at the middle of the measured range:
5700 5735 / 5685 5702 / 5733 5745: 0.013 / 3.21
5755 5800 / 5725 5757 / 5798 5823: 0.049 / 3.31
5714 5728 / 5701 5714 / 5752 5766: -0.088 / 3.02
